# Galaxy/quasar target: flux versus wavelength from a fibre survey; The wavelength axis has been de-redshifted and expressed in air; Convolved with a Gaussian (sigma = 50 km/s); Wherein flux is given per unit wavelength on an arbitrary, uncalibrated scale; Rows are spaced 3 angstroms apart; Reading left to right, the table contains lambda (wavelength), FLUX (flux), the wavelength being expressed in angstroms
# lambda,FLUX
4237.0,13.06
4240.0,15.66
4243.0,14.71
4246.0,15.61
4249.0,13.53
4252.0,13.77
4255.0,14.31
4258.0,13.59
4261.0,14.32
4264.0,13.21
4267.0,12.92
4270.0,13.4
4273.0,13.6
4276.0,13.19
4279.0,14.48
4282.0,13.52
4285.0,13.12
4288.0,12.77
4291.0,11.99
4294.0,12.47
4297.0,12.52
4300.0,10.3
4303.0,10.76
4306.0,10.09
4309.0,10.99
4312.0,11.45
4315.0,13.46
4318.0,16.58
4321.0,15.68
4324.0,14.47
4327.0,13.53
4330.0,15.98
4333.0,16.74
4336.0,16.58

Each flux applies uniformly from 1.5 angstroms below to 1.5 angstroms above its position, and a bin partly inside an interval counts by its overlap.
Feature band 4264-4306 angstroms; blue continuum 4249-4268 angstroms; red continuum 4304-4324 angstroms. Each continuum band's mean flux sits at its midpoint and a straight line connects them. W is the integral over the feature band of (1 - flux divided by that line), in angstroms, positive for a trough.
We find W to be 2.5 angstroms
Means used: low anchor 13.7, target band 12.6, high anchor 13.1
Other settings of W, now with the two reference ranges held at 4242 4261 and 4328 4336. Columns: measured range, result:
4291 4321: 6.45 angstroms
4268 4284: 1.35 angstroms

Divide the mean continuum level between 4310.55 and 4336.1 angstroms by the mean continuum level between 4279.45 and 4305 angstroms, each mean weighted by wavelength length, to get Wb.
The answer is 1.2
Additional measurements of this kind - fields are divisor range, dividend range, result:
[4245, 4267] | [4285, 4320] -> 0.88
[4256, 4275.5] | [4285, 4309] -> 0.86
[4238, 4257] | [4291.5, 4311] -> 0.77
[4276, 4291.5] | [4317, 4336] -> 1.17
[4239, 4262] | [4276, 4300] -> 0.89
